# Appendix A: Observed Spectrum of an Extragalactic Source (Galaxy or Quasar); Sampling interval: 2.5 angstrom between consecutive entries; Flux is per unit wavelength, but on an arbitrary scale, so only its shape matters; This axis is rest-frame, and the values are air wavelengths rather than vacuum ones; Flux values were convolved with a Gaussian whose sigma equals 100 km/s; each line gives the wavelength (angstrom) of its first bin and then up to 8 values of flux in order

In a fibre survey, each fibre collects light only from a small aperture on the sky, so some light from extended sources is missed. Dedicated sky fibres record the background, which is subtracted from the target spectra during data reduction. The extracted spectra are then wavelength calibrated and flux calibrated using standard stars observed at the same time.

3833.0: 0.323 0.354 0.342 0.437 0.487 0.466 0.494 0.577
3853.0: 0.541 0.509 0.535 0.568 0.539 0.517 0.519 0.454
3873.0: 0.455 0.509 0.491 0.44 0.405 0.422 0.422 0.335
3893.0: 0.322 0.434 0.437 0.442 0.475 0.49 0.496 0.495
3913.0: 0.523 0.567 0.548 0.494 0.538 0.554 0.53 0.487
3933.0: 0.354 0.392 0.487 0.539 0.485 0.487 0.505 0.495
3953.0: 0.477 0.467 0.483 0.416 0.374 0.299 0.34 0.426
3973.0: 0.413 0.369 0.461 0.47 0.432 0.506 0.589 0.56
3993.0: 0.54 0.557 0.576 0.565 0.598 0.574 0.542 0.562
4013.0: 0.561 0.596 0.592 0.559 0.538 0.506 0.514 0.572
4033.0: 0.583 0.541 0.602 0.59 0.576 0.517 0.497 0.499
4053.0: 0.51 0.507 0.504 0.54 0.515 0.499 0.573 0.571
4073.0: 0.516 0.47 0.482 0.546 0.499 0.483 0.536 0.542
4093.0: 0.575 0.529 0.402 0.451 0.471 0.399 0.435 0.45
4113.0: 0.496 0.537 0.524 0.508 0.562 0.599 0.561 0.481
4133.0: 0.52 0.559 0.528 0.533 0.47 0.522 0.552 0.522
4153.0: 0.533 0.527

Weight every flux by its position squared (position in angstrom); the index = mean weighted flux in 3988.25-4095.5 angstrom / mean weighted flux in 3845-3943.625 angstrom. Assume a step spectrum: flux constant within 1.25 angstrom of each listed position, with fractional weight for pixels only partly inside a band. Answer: 1.2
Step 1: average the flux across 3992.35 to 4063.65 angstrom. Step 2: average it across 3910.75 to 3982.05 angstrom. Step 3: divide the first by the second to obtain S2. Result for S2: 1.19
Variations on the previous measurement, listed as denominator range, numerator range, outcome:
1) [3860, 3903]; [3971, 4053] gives 1.18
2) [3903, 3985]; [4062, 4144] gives 1.09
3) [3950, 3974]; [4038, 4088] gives 1.26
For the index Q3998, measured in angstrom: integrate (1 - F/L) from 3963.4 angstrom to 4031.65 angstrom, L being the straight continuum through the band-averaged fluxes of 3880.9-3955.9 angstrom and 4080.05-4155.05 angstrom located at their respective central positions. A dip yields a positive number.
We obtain -3.3 angstrom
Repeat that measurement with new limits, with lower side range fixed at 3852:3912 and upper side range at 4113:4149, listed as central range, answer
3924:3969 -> 2.7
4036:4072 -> -1.7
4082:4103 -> 0.9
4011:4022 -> -1.6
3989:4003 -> -1.9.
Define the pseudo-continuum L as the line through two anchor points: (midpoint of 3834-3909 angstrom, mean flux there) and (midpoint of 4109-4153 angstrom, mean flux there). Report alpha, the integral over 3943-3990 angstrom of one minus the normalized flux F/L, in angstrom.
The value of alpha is 3.7 angstrom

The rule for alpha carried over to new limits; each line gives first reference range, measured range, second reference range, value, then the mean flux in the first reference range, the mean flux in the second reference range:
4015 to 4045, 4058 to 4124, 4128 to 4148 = 4.29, 0.562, 0.521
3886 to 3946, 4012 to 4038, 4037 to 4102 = -2.70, 0.471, 0.52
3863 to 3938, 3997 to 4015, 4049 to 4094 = -2.48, 0.469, 0.52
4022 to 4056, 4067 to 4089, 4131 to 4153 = 0.64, 0.54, 0.525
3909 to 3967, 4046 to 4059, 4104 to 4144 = -0.17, 0.478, 0.51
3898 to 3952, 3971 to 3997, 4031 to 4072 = 1.33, 0.493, 0.539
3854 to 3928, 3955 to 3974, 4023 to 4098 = 3.88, 0.482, 0.529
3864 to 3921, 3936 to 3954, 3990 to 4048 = 0.43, 0.465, 0.56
